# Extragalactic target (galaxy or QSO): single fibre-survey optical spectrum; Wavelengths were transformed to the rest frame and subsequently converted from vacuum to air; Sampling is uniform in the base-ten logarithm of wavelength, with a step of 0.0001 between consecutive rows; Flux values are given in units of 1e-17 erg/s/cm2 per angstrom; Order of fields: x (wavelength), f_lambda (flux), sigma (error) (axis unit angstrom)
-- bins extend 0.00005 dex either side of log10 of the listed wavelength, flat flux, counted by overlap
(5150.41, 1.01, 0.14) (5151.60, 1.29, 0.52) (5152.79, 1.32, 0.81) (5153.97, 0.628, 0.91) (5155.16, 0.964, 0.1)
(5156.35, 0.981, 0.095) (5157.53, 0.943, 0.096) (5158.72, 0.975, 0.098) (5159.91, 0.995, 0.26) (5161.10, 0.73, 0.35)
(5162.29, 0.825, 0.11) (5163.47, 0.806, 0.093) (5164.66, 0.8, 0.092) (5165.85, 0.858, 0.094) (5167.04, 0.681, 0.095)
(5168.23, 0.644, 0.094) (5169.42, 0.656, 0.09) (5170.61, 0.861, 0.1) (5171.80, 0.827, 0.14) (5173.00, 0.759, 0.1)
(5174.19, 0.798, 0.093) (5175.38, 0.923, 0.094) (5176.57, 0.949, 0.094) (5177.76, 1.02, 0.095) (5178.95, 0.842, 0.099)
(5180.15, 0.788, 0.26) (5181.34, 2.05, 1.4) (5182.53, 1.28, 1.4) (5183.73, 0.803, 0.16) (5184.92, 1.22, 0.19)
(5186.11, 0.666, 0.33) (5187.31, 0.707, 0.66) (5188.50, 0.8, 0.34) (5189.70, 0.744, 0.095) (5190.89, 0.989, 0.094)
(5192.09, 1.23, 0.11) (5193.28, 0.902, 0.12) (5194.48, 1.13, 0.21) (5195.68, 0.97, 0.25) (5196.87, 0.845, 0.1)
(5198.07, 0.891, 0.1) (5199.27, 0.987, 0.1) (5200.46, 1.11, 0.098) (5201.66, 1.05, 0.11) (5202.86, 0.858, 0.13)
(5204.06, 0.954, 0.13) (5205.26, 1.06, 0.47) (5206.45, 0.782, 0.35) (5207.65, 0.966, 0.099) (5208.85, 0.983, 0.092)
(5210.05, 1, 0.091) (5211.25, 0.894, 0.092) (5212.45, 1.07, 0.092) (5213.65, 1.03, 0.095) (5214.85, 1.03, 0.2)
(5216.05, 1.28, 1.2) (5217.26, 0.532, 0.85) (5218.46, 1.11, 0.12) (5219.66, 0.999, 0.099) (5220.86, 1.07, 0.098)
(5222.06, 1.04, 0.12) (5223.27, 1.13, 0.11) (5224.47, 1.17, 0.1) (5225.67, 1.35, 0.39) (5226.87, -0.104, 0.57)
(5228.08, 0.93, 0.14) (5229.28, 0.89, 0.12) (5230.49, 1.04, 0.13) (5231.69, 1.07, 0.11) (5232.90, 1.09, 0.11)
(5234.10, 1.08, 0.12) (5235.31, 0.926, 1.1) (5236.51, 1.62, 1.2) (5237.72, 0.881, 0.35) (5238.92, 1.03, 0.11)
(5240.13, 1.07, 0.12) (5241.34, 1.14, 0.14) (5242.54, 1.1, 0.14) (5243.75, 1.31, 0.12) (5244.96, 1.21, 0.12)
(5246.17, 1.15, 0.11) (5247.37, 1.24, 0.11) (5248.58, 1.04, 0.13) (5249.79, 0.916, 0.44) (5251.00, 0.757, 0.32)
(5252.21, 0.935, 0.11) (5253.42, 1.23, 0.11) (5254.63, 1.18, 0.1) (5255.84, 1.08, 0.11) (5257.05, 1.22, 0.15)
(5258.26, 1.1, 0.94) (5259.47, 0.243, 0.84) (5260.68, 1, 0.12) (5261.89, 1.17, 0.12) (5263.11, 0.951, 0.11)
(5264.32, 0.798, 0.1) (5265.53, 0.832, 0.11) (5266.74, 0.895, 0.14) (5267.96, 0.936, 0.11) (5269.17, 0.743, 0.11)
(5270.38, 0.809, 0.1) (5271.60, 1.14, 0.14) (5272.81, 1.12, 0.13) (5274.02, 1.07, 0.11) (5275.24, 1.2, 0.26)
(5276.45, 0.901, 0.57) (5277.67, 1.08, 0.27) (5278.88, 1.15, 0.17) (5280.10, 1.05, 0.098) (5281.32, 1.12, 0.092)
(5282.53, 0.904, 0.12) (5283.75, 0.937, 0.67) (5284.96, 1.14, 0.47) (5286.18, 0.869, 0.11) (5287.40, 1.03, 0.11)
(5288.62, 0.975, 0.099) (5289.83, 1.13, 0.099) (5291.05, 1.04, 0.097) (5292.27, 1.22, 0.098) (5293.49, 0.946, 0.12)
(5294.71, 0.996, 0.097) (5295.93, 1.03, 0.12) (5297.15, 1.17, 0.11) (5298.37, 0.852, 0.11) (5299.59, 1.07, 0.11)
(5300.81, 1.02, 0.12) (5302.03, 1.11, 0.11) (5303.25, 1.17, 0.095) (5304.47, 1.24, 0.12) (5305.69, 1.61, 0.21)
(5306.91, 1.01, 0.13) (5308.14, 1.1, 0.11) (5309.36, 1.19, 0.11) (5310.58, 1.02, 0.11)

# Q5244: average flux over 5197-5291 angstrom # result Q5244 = 1.01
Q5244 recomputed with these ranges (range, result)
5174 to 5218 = 0.979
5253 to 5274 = 0.968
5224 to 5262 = 1.03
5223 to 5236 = 0.962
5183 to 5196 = 0.926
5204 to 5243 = 1.01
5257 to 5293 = 0.989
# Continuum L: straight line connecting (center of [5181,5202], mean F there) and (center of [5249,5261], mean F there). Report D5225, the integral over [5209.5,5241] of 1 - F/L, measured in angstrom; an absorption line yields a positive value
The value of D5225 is -0.8 angstrom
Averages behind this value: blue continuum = 1.01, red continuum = 0.966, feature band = 1.01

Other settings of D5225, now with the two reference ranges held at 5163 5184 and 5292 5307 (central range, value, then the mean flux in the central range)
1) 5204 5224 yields -0.5 angstrom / 0.998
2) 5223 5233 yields 0.6 angstrom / 0.939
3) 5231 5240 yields -0.8 angstrom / 1.1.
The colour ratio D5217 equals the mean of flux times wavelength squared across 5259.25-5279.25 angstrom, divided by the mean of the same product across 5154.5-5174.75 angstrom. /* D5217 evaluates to 1.20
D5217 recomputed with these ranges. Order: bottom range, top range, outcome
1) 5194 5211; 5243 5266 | 1.08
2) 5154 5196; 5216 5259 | 1.17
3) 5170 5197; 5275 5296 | 1.12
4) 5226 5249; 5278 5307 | 1.05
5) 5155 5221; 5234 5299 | 1.13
